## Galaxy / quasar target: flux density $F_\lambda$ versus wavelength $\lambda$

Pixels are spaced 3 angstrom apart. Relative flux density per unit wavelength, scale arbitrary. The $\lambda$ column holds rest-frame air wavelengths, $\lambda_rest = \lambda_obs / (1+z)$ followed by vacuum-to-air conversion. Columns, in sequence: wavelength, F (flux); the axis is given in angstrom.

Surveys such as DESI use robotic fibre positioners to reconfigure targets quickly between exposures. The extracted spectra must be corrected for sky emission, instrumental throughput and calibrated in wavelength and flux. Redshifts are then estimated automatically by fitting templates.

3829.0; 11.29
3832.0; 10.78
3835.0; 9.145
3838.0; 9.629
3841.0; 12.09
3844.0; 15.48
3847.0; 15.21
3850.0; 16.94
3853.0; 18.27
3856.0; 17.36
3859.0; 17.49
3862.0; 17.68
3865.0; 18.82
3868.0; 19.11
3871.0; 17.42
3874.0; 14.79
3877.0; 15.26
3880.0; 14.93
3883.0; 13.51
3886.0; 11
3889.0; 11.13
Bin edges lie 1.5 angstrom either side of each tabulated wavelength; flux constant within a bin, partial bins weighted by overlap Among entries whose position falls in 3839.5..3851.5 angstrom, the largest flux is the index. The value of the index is 16.94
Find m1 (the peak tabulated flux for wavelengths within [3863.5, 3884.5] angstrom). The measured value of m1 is 19.11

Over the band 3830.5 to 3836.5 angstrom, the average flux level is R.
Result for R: 9.96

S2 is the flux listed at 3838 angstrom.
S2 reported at 9.629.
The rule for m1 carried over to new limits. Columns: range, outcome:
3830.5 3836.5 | 10.78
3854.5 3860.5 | 17.49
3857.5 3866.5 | 18.82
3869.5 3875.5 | 17.42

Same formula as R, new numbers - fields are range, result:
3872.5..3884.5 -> 14.6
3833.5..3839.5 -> 9.39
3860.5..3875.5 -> 17.6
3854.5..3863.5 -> 17.5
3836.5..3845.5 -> 12.4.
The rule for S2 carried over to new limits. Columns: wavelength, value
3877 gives 15.26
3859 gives 17.49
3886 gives 11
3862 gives 17.68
